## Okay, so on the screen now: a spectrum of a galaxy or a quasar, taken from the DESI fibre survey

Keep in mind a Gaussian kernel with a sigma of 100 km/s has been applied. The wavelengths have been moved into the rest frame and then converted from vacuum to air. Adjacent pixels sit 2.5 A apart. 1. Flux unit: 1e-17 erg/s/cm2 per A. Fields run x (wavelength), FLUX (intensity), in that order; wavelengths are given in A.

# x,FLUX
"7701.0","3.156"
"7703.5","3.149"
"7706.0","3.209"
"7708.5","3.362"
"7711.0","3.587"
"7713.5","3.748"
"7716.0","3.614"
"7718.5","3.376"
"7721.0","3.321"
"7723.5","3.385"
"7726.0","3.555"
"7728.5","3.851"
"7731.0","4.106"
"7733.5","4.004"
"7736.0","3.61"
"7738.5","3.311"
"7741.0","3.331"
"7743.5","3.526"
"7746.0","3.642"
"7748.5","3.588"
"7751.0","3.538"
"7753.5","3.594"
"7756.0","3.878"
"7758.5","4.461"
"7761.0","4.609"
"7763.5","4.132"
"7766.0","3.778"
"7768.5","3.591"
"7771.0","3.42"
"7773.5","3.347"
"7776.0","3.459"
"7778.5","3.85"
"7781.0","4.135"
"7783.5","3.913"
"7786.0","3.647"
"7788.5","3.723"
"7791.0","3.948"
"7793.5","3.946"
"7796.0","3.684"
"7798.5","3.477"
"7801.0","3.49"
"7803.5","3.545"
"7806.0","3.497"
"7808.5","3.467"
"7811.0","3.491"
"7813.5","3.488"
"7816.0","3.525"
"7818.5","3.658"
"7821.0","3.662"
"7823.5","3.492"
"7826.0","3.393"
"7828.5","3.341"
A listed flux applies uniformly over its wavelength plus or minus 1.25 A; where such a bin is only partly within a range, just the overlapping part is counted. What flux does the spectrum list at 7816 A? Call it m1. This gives 3.525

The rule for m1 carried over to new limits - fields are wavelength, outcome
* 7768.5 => 3.591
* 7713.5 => 3.748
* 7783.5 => 3.913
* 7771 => 3.42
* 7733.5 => 4.004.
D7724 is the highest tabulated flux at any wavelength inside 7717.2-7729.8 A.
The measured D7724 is 3.851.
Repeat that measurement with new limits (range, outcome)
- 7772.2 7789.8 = 4.135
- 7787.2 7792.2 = 3.948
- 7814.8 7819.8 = 3.658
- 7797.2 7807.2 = 3.545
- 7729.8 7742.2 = 4.106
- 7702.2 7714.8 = 3.748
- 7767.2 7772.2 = 3.591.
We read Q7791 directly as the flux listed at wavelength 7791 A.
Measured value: 3.948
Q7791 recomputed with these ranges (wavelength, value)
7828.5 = 3.341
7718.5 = 3.376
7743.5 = 3.526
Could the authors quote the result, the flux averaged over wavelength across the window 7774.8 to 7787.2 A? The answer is 3.8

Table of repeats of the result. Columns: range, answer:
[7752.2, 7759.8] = 3.98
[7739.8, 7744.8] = 3.43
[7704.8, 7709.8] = 3.29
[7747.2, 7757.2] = 3.65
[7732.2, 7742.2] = 3.57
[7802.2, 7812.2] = 3.5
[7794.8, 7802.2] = 3.55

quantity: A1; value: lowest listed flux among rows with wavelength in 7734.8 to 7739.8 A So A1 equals 3.311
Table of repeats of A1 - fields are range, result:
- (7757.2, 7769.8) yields 3.591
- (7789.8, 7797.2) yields 3.684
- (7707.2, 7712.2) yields 3.362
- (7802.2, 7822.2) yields 3.467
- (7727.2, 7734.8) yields 3.851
